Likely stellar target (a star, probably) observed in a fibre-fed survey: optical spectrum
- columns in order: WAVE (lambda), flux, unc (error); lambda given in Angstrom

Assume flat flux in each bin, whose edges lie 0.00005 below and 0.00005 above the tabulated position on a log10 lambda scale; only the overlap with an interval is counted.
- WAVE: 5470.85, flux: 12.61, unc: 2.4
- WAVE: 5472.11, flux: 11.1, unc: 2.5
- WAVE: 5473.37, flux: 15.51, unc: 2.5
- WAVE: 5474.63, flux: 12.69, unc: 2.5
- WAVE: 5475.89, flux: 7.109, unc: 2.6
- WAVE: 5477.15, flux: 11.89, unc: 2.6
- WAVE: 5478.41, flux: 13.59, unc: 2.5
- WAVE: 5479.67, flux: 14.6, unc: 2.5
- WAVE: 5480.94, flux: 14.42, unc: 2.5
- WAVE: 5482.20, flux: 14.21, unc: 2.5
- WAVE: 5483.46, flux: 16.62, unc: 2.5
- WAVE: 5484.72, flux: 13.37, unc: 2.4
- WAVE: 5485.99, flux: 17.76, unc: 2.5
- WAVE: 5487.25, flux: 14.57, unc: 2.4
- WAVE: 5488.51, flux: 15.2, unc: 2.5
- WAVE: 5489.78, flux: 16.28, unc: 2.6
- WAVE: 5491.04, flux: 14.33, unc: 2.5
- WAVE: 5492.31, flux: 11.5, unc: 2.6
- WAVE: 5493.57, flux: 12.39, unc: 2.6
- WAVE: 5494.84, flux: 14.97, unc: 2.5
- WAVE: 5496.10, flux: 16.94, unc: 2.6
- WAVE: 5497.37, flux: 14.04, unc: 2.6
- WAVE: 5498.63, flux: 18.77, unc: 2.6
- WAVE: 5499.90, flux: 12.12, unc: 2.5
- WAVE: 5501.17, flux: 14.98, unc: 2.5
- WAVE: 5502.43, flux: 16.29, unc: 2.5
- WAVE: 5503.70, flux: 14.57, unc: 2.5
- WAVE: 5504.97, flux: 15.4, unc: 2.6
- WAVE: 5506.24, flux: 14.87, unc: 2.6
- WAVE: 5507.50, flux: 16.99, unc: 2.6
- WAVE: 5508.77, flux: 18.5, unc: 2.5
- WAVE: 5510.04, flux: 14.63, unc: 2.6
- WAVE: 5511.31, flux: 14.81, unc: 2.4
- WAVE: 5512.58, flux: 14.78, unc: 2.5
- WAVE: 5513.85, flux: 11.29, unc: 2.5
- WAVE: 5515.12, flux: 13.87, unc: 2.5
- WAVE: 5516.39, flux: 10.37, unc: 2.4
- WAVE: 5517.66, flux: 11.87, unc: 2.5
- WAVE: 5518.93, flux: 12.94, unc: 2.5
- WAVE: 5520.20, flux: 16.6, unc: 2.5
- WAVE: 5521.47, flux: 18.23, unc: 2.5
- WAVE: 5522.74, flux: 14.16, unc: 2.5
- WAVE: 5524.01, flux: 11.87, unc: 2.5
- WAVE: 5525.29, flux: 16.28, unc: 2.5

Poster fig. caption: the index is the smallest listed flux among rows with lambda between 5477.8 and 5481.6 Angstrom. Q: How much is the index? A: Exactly 13.59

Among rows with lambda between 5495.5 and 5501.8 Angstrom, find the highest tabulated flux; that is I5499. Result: 18.77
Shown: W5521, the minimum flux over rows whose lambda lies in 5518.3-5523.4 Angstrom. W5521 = 12.94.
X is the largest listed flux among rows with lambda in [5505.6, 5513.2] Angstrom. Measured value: 18.5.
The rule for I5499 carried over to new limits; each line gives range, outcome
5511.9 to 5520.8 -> 16.6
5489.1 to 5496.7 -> 16.94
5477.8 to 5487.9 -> 17.76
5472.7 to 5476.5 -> 15.51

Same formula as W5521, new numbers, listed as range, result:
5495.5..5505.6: 12.12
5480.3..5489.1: 13.37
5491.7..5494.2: 11.5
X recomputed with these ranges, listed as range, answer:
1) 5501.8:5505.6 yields 16.29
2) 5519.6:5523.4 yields 18.23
